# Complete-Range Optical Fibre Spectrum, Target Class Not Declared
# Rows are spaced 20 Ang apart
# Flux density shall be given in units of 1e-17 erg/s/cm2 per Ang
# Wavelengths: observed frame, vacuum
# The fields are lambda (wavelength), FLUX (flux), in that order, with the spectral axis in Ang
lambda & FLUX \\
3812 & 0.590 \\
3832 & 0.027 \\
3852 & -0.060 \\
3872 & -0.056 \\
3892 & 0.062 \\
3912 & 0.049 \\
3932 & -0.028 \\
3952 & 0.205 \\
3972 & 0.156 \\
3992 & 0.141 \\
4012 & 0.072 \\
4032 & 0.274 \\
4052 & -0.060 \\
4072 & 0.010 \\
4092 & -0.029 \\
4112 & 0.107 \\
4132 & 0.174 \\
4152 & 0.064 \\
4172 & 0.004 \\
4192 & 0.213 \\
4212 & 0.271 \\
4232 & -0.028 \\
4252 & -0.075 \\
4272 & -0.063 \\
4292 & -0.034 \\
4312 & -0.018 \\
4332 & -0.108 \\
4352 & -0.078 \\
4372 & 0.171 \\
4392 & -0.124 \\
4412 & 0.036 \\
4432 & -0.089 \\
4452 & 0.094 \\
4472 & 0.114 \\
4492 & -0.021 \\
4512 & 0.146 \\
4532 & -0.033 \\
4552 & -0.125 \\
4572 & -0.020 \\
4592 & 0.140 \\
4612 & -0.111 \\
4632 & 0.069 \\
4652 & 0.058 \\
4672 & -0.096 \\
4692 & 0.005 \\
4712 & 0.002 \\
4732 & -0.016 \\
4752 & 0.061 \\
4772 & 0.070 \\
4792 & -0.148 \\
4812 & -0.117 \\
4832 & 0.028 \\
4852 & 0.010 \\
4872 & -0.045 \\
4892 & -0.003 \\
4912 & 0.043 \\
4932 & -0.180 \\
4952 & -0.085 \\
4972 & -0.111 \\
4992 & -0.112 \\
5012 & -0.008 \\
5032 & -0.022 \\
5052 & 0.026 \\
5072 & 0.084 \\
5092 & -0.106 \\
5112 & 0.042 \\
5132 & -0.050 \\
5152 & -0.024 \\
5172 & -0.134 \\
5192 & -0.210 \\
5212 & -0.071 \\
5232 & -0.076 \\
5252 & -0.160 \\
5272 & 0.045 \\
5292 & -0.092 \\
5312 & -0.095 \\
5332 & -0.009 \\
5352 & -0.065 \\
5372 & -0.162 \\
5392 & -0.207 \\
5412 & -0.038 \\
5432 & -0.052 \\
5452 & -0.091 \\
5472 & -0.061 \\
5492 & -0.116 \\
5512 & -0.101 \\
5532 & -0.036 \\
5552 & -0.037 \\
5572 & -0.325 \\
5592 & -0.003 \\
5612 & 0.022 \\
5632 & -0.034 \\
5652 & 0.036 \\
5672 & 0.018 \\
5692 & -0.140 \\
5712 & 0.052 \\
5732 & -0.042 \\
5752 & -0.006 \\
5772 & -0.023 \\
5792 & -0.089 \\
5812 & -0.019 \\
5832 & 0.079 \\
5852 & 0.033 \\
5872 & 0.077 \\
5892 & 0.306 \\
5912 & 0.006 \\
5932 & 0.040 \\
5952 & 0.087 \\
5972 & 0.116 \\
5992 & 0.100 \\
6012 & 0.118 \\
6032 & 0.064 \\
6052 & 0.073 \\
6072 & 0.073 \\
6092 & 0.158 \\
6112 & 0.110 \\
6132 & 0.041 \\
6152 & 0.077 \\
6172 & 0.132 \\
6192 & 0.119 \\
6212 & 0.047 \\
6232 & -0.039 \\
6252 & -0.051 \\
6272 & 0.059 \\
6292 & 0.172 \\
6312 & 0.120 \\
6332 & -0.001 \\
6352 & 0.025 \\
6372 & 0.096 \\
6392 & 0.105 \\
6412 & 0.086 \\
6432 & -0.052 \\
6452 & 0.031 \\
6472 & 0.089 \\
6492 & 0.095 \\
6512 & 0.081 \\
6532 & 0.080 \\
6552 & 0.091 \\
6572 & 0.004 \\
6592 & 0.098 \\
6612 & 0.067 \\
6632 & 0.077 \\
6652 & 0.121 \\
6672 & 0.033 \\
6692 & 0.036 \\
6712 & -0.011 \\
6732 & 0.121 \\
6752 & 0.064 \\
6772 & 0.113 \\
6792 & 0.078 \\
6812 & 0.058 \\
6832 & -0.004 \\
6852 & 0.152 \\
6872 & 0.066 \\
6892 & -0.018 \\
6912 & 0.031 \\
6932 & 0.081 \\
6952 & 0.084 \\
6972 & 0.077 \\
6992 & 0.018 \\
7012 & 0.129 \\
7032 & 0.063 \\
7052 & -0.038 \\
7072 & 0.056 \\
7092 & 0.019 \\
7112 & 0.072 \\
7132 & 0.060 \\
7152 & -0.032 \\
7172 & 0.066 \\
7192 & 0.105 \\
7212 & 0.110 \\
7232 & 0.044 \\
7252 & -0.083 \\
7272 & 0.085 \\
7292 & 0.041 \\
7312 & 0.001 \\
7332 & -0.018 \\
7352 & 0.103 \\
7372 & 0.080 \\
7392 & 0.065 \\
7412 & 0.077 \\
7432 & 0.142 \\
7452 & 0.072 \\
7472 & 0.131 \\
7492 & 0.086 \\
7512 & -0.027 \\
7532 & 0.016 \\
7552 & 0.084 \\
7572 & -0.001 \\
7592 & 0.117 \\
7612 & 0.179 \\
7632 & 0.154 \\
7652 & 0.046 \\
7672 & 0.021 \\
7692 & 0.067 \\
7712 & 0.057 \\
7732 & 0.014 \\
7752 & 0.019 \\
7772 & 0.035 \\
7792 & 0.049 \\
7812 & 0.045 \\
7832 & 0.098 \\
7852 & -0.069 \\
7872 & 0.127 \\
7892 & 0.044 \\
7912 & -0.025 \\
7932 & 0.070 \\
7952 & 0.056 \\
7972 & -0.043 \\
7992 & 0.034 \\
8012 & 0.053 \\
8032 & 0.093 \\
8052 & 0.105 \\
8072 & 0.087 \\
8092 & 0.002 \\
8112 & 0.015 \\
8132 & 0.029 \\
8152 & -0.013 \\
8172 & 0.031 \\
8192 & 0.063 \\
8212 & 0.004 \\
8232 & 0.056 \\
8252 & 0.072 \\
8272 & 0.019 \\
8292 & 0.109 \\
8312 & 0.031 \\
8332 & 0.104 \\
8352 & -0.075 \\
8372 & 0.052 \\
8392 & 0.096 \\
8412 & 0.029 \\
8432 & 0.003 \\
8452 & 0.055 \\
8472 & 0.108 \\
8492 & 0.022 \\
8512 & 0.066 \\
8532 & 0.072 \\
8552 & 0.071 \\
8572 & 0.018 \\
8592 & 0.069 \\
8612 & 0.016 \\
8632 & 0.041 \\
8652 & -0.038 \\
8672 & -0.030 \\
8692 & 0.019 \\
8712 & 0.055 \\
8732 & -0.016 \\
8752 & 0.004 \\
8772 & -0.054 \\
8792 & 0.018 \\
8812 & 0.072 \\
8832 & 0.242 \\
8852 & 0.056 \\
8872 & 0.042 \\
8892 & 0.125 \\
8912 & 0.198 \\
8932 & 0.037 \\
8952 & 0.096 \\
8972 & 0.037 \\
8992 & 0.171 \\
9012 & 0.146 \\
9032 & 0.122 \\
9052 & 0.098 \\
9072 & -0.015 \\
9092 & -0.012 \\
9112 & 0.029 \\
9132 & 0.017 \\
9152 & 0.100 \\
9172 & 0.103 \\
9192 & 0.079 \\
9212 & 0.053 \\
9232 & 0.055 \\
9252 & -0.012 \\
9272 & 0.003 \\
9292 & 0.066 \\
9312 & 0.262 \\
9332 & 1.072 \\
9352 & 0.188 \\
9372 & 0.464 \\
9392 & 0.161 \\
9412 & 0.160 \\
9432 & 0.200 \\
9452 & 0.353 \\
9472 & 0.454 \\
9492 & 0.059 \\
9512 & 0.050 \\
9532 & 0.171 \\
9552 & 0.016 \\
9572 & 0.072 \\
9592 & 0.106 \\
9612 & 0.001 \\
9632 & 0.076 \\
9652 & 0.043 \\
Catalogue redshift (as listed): 0.544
